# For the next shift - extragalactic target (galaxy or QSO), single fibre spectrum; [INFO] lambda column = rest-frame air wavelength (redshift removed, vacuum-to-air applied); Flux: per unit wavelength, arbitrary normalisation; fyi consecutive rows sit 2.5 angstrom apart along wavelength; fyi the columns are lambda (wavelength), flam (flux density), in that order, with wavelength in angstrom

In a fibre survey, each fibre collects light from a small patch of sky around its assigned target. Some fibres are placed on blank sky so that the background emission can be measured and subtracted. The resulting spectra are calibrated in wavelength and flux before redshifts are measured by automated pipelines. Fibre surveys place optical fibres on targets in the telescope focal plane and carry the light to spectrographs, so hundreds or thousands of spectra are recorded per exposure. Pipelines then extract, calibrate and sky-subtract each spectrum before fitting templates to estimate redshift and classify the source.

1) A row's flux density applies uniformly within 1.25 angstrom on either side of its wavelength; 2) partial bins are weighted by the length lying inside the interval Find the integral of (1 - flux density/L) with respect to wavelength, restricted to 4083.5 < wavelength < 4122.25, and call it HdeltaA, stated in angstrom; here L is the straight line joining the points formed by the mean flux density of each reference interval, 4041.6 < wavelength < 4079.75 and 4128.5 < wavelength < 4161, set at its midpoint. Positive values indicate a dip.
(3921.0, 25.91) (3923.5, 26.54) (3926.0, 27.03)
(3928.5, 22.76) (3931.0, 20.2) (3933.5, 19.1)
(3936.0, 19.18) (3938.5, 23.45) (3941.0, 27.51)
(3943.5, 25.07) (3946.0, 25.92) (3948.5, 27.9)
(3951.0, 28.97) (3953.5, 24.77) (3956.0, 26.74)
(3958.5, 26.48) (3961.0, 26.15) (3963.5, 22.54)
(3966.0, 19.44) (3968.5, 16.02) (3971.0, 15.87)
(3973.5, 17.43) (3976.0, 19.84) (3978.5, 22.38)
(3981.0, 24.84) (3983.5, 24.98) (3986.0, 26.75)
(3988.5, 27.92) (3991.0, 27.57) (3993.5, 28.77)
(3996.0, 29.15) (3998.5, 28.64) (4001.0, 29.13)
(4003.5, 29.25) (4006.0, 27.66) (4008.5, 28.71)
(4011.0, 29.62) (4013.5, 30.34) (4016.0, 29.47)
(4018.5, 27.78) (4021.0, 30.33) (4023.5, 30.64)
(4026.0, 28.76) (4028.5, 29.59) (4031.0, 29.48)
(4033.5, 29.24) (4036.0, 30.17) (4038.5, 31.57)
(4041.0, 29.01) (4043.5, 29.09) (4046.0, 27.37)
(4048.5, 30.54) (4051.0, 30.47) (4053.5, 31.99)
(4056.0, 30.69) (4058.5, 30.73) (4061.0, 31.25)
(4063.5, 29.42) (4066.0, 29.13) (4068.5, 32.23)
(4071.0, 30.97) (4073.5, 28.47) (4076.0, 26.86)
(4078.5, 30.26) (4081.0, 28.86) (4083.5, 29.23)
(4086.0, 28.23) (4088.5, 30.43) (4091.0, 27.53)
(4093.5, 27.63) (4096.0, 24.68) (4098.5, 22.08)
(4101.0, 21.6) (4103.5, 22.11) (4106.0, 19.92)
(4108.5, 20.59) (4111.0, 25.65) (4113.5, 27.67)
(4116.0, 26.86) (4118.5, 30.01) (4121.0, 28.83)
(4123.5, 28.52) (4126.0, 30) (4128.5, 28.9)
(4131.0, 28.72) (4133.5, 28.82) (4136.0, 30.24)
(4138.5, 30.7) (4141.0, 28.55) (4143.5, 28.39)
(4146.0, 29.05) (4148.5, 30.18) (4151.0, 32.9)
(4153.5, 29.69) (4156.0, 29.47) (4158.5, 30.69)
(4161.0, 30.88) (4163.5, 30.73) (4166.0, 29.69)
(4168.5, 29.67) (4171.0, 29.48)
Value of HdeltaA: 5.4 angstrom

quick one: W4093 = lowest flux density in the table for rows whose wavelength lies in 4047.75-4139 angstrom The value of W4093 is 19.92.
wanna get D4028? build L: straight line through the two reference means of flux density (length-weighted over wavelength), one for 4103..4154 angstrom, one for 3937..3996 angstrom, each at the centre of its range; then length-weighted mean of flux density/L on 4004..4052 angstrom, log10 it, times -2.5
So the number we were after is -0.148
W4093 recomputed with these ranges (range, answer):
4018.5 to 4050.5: 27.37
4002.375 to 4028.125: 27.66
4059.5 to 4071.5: 29.13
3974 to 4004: 19.84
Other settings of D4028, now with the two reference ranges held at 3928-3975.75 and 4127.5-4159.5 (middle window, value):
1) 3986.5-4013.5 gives -0.17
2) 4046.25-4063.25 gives -0.16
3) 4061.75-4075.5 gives -0.11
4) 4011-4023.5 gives -0.18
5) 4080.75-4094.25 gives -0.04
